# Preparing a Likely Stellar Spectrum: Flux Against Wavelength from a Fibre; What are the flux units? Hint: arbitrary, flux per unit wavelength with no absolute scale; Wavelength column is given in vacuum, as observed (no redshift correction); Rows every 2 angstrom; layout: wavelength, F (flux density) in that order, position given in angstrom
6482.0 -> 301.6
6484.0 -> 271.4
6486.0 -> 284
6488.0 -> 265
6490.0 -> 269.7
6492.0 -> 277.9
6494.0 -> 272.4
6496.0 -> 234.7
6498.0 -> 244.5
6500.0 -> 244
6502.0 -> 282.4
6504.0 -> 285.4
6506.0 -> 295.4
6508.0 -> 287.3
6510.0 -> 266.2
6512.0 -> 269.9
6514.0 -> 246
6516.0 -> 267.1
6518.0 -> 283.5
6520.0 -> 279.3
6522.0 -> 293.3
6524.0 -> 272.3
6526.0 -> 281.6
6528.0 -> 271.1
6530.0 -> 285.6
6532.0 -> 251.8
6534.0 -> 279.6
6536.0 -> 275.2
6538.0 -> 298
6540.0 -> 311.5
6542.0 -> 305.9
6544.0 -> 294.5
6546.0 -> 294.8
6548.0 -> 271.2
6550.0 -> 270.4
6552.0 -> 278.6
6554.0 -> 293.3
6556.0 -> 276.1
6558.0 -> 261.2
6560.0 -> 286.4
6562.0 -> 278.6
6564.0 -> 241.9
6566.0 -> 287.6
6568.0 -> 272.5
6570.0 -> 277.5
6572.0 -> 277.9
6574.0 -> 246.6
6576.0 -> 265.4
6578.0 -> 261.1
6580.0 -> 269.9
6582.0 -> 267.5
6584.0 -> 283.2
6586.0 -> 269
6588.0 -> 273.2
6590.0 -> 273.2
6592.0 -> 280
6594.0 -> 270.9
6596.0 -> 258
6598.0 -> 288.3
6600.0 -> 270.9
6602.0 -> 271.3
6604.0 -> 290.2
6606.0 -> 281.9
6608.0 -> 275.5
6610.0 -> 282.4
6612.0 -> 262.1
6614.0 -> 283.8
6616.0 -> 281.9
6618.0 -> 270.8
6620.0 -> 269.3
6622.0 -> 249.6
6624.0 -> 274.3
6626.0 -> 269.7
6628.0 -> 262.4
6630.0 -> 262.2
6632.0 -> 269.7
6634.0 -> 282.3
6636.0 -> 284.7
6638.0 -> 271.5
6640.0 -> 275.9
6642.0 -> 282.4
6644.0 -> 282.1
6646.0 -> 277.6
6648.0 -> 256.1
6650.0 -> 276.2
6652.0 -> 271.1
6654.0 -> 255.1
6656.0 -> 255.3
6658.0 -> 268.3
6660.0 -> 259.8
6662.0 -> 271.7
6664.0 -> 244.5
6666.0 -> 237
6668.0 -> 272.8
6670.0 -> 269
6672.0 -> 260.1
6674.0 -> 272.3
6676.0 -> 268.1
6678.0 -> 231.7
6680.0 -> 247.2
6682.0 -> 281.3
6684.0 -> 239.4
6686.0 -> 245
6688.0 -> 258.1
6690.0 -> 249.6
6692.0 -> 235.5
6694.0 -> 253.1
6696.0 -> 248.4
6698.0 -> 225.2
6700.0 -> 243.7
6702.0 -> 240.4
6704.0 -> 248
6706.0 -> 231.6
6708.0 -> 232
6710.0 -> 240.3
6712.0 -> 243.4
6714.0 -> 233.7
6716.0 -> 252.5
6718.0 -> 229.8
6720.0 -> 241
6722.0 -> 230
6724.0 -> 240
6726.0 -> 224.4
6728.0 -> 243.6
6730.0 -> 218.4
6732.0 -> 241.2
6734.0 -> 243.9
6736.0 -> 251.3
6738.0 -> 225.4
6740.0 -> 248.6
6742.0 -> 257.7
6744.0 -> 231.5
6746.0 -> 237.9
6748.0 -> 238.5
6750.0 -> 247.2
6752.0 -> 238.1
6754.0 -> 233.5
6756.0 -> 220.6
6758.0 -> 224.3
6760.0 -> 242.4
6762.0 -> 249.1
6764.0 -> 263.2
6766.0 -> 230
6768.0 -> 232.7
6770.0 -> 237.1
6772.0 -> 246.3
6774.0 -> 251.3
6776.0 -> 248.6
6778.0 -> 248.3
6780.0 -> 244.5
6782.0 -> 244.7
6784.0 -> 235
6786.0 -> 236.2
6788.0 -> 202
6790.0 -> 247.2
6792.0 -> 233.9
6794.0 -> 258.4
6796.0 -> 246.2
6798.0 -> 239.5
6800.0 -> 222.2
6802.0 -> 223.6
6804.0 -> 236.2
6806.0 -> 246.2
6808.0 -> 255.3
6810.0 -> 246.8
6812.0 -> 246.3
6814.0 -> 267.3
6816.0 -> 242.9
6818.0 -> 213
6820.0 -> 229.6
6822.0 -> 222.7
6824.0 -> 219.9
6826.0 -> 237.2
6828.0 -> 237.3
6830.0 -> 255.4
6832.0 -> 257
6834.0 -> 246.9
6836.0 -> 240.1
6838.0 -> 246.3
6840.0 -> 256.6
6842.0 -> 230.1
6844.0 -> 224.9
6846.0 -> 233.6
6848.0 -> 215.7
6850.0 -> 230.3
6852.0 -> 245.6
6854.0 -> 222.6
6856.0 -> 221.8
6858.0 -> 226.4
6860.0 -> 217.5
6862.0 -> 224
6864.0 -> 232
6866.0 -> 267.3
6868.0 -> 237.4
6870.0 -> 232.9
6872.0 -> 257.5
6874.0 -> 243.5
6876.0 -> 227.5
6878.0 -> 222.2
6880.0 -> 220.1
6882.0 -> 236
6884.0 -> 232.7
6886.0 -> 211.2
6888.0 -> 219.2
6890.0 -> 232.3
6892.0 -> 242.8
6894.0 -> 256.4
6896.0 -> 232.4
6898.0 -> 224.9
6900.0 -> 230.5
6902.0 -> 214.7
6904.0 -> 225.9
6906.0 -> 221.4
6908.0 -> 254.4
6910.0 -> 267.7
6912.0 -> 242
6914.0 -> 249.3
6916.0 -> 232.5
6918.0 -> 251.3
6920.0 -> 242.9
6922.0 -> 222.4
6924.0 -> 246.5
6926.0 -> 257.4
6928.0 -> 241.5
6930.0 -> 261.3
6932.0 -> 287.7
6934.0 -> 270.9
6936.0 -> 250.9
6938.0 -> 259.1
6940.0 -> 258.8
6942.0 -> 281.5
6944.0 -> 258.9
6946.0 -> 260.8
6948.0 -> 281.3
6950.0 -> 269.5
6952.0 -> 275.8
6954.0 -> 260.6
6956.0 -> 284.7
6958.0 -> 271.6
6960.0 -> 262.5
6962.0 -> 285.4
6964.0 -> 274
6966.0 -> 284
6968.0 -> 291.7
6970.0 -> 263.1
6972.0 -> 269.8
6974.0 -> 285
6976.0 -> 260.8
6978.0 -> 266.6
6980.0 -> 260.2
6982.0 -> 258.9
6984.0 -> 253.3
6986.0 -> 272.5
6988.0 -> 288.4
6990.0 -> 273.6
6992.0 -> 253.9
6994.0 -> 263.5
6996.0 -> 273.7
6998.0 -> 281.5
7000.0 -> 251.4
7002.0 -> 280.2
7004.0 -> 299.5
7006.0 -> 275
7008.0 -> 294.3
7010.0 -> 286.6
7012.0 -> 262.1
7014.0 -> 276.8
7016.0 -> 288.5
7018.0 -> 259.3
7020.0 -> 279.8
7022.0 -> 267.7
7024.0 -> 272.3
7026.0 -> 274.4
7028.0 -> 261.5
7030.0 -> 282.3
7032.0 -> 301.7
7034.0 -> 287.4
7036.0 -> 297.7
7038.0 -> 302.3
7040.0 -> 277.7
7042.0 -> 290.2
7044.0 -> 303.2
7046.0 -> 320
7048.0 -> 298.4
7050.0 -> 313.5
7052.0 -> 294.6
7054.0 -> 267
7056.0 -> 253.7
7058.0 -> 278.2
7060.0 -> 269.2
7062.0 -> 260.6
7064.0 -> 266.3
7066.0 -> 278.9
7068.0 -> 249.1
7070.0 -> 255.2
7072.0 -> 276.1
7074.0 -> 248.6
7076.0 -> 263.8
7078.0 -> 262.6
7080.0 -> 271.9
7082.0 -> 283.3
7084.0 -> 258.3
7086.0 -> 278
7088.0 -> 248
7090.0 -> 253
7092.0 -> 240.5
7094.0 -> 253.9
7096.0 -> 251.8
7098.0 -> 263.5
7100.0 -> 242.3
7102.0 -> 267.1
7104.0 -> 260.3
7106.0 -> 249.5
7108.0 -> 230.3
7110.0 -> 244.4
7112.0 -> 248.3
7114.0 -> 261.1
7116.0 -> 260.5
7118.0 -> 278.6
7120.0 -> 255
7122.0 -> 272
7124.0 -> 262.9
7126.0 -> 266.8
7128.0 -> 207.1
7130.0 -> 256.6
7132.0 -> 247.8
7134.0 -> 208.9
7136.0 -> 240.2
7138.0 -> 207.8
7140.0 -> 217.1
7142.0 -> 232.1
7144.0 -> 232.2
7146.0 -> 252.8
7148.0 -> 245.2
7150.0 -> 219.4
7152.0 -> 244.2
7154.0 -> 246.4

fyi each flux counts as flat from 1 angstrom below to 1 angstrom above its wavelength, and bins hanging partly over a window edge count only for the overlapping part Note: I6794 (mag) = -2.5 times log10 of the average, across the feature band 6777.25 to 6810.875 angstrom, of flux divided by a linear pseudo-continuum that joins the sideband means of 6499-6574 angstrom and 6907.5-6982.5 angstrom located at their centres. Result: 0.13 mag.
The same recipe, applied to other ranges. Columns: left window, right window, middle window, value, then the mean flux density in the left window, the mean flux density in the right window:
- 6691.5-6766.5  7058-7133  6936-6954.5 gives -0.07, 239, 258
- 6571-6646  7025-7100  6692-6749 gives 0.14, 273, 274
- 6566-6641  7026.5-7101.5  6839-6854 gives 0.17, 273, 273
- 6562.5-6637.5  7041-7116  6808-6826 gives 0.14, 272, 266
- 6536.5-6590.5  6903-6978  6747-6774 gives 0.13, 277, 261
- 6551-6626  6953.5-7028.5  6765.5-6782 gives 0.13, 273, 273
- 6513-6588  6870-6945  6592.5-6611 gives -0.02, 276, 243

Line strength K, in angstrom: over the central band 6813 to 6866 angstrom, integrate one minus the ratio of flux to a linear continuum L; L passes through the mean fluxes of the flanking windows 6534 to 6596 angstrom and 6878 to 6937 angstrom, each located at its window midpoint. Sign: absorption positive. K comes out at 2.7 angstrom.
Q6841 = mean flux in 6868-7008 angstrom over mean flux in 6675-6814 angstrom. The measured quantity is 1.1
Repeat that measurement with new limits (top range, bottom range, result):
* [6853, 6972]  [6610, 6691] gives 0.94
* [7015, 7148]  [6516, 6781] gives 1.01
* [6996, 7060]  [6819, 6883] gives 1.20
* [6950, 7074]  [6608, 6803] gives 1.10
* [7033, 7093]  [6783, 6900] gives 1.17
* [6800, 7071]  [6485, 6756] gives 0.97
